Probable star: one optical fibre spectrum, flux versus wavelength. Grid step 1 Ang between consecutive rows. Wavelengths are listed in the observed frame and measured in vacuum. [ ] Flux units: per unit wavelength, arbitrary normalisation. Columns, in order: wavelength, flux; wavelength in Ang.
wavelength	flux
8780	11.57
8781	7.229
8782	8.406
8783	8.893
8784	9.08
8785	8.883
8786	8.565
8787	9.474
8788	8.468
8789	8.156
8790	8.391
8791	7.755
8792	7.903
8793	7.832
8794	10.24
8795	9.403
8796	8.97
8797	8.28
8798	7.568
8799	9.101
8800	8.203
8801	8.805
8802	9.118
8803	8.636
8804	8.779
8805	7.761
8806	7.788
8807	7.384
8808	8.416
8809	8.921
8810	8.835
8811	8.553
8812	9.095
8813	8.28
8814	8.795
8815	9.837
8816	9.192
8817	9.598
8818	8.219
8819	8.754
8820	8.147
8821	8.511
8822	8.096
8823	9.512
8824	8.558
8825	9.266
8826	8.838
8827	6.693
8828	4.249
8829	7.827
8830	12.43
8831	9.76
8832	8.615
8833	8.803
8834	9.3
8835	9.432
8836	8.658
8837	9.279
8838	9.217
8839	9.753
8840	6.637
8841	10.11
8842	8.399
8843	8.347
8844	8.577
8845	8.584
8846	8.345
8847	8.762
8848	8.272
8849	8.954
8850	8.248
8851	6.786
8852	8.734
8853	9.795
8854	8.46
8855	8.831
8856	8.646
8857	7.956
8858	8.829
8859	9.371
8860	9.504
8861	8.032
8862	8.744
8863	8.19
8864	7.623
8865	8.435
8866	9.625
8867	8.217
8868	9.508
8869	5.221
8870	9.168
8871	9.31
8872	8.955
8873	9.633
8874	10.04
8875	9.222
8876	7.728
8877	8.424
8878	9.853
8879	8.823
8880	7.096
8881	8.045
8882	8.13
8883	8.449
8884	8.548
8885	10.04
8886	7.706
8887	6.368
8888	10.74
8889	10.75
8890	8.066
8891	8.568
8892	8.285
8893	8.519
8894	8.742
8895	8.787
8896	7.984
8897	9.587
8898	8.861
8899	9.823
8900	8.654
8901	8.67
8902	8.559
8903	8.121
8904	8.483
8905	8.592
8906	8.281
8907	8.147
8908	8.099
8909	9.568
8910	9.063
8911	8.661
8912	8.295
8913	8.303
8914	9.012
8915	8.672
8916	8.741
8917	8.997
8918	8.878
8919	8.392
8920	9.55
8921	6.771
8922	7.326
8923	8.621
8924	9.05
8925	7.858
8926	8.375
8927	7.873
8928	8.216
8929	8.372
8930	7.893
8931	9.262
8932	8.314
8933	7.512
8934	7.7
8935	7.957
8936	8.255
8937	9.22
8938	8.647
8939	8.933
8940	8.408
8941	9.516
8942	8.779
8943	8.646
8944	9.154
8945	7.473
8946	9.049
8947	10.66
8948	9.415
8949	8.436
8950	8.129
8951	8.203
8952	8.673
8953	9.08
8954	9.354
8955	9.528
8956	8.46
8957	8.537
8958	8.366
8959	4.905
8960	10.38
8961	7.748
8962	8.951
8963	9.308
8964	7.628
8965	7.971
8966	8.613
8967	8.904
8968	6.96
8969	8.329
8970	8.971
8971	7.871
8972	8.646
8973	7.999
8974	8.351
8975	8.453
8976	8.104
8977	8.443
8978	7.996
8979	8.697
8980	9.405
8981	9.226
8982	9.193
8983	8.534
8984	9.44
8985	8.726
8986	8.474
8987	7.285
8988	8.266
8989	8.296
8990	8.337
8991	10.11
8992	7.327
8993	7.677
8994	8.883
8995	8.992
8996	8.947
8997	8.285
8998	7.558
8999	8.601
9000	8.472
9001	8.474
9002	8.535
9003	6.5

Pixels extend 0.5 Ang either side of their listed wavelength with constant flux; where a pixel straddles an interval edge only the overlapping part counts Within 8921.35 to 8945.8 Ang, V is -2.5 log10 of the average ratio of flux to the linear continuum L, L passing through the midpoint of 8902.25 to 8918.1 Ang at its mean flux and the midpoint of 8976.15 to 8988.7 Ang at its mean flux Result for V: 0.03 mag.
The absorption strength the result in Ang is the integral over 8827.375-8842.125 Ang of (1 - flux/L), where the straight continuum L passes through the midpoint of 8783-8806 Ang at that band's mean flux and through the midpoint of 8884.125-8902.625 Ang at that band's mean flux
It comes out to -0.2 Ang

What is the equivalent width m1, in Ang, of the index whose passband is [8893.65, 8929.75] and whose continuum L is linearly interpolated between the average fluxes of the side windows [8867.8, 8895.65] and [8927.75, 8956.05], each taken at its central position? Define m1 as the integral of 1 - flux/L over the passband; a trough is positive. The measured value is 0.5 Ang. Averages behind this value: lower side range 8.66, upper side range 8.67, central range 8.55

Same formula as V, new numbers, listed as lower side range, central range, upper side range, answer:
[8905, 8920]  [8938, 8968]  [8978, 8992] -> 0.01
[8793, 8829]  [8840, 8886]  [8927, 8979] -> -0.01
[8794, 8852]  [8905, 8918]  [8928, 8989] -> -0.01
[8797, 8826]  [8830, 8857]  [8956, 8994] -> -0.03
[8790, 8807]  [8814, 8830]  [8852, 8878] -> 0.01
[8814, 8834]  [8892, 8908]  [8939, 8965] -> 0.01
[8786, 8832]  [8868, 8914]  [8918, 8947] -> -0.02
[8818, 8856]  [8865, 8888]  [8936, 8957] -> 0.01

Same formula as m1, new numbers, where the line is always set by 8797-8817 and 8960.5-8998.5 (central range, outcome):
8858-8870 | 0.13 Ang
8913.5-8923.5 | 0.00 Ang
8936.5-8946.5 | -0.36 Ang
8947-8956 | -0.49 Ang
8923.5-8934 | 0.30 Ang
